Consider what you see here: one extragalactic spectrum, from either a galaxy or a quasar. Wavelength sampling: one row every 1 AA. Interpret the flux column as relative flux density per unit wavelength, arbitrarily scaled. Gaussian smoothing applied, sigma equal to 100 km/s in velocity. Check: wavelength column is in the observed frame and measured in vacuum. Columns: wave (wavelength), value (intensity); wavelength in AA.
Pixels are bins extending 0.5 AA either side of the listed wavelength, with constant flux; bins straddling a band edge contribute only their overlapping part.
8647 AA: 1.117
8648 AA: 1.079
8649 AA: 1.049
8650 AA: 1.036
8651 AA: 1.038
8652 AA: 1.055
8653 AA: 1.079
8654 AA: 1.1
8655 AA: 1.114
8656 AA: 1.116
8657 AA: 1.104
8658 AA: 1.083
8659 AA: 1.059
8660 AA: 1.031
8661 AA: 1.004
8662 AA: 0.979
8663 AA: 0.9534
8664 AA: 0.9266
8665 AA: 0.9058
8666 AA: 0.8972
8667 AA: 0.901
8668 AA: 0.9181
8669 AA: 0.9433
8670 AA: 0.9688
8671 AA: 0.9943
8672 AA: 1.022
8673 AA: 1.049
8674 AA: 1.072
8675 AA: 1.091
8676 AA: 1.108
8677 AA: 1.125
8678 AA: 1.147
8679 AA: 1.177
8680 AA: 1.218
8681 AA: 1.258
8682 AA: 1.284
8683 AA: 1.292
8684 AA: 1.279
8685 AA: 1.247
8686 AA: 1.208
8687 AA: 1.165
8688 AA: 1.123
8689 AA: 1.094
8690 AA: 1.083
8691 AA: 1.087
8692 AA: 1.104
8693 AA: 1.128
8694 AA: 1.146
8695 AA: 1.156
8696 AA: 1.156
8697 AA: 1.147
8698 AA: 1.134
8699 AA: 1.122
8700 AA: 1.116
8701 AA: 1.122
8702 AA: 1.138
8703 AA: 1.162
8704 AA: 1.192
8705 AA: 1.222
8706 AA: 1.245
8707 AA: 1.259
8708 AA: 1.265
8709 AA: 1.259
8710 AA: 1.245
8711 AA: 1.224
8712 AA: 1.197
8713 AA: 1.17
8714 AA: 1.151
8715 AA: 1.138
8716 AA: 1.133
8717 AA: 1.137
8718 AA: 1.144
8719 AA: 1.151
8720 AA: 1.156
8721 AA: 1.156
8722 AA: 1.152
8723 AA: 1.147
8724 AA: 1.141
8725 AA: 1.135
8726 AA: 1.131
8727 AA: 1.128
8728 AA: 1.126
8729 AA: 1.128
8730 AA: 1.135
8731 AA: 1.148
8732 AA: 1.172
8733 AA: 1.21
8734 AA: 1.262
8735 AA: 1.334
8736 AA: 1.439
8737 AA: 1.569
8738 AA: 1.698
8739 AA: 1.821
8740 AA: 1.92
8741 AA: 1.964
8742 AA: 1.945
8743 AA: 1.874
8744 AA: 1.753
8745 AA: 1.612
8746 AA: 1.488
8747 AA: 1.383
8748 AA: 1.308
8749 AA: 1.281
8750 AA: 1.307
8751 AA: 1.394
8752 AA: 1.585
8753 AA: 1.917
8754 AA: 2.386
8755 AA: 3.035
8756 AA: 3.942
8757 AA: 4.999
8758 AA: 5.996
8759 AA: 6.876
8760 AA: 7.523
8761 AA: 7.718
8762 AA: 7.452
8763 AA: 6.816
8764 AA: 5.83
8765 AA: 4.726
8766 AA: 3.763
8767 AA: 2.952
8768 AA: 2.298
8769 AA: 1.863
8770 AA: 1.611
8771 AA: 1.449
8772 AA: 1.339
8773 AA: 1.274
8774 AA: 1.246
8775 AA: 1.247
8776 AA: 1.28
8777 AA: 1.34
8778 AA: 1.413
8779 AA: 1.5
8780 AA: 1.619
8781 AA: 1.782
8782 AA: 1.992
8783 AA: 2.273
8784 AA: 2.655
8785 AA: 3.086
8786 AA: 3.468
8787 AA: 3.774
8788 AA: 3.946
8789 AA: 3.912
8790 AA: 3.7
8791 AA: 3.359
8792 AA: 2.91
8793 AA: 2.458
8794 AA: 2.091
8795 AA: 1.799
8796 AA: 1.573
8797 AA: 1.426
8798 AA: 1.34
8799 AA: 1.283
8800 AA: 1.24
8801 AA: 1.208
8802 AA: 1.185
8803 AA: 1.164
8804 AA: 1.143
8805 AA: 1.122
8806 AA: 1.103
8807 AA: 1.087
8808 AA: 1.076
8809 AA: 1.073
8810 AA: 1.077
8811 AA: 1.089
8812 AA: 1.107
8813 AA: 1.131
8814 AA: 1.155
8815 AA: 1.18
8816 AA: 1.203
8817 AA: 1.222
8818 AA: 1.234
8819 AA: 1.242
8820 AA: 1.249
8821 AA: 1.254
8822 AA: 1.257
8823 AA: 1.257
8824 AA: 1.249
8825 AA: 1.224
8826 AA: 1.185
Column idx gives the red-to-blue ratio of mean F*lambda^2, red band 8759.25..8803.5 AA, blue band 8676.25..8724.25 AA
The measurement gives 2.4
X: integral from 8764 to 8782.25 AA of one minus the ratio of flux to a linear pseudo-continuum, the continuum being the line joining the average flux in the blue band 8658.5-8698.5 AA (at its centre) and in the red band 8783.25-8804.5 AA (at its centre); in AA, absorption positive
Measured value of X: 0.37 AA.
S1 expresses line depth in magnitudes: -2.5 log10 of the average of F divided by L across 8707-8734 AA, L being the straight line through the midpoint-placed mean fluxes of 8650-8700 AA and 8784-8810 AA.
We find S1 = 0.23 mag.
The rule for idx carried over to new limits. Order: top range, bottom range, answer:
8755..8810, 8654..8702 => 2.56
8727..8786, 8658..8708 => 2.28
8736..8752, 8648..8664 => 1.57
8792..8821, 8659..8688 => 1.26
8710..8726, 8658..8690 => 1.08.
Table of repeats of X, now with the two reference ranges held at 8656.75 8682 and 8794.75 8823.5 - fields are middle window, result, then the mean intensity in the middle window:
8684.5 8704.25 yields -1.2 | 1.14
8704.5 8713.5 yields -1.2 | 1.23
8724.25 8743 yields -4.8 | 1.41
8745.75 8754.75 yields -3.6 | 1.6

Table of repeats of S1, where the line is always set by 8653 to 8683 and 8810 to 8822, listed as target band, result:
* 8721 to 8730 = -0.028 mag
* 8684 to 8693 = -0.069 mag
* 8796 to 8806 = -0.065 mag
